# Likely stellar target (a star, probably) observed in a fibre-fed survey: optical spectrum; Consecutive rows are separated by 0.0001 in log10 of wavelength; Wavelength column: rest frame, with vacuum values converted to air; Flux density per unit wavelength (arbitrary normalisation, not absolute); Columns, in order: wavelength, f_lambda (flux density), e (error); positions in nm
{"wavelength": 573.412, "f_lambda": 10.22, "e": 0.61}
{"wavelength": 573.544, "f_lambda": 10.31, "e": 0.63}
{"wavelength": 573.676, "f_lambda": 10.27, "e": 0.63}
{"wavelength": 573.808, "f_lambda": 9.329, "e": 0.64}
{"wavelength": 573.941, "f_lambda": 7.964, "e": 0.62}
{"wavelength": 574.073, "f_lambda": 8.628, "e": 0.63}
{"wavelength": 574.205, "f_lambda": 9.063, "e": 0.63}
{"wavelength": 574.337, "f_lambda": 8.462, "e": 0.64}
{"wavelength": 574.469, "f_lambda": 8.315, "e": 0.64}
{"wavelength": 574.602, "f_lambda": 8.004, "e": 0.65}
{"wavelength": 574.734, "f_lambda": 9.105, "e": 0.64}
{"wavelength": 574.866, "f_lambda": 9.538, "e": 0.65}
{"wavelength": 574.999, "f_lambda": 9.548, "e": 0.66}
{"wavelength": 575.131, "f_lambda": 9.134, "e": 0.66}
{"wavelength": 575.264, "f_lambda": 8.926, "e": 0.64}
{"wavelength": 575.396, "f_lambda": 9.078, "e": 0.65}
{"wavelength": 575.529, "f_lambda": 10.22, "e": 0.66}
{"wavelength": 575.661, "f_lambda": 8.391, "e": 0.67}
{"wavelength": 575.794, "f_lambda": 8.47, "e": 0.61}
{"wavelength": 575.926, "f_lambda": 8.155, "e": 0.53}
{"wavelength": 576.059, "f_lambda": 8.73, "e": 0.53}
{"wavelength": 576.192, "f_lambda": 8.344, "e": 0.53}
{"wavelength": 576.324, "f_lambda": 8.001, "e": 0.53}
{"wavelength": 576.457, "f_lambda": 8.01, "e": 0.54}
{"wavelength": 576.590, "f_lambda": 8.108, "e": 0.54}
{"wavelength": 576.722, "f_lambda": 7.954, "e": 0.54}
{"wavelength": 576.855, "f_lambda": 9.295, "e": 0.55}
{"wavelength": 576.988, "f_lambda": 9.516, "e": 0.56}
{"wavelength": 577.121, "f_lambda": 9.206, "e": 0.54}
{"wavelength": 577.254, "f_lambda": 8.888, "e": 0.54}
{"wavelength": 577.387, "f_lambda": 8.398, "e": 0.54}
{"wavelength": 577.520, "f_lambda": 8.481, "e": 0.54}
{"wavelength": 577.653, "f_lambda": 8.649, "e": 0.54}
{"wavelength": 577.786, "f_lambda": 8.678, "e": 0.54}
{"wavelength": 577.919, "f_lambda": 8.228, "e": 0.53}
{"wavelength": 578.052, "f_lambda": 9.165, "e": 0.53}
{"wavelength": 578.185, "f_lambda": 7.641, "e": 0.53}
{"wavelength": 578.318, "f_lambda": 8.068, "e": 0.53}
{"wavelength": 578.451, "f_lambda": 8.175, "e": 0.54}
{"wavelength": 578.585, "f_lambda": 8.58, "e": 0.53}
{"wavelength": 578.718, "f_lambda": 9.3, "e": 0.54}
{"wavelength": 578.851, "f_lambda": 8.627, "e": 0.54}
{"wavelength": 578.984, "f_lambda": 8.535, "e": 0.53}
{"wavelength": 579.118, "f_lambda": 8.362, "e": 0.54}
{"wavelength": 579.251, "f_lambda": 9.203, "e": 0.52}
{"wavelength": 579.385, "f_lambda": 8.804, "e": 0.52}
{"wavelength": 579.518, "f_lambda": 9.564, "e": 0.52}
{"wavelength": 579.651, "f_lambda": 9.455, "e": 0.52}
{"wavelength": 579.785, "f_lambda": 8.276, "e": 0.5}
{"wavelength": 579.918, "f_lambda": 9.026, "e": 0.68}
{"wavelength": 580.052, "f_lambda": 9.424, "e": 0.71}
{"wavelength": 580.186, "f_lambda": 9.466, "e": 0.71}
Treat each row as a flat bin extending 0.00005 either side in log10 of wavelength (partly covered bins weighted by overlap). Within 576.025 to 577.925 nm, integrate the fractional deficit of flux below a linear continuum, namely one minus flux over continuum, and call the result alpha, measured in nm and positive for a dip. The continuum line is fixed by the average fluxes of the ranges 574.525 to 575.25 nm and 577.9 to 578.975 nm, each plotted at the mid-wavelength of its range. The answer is 0.030 nm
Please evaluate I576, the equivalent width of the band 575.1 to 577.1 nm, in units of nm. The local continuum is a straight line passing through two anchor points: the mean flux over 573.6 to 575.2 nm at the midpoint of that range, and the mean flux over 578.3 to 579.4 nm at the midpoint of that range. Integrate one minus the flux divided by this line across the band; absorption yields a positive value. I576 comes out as 0.03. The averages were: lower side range 8.95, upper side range 8.64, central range 8.69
